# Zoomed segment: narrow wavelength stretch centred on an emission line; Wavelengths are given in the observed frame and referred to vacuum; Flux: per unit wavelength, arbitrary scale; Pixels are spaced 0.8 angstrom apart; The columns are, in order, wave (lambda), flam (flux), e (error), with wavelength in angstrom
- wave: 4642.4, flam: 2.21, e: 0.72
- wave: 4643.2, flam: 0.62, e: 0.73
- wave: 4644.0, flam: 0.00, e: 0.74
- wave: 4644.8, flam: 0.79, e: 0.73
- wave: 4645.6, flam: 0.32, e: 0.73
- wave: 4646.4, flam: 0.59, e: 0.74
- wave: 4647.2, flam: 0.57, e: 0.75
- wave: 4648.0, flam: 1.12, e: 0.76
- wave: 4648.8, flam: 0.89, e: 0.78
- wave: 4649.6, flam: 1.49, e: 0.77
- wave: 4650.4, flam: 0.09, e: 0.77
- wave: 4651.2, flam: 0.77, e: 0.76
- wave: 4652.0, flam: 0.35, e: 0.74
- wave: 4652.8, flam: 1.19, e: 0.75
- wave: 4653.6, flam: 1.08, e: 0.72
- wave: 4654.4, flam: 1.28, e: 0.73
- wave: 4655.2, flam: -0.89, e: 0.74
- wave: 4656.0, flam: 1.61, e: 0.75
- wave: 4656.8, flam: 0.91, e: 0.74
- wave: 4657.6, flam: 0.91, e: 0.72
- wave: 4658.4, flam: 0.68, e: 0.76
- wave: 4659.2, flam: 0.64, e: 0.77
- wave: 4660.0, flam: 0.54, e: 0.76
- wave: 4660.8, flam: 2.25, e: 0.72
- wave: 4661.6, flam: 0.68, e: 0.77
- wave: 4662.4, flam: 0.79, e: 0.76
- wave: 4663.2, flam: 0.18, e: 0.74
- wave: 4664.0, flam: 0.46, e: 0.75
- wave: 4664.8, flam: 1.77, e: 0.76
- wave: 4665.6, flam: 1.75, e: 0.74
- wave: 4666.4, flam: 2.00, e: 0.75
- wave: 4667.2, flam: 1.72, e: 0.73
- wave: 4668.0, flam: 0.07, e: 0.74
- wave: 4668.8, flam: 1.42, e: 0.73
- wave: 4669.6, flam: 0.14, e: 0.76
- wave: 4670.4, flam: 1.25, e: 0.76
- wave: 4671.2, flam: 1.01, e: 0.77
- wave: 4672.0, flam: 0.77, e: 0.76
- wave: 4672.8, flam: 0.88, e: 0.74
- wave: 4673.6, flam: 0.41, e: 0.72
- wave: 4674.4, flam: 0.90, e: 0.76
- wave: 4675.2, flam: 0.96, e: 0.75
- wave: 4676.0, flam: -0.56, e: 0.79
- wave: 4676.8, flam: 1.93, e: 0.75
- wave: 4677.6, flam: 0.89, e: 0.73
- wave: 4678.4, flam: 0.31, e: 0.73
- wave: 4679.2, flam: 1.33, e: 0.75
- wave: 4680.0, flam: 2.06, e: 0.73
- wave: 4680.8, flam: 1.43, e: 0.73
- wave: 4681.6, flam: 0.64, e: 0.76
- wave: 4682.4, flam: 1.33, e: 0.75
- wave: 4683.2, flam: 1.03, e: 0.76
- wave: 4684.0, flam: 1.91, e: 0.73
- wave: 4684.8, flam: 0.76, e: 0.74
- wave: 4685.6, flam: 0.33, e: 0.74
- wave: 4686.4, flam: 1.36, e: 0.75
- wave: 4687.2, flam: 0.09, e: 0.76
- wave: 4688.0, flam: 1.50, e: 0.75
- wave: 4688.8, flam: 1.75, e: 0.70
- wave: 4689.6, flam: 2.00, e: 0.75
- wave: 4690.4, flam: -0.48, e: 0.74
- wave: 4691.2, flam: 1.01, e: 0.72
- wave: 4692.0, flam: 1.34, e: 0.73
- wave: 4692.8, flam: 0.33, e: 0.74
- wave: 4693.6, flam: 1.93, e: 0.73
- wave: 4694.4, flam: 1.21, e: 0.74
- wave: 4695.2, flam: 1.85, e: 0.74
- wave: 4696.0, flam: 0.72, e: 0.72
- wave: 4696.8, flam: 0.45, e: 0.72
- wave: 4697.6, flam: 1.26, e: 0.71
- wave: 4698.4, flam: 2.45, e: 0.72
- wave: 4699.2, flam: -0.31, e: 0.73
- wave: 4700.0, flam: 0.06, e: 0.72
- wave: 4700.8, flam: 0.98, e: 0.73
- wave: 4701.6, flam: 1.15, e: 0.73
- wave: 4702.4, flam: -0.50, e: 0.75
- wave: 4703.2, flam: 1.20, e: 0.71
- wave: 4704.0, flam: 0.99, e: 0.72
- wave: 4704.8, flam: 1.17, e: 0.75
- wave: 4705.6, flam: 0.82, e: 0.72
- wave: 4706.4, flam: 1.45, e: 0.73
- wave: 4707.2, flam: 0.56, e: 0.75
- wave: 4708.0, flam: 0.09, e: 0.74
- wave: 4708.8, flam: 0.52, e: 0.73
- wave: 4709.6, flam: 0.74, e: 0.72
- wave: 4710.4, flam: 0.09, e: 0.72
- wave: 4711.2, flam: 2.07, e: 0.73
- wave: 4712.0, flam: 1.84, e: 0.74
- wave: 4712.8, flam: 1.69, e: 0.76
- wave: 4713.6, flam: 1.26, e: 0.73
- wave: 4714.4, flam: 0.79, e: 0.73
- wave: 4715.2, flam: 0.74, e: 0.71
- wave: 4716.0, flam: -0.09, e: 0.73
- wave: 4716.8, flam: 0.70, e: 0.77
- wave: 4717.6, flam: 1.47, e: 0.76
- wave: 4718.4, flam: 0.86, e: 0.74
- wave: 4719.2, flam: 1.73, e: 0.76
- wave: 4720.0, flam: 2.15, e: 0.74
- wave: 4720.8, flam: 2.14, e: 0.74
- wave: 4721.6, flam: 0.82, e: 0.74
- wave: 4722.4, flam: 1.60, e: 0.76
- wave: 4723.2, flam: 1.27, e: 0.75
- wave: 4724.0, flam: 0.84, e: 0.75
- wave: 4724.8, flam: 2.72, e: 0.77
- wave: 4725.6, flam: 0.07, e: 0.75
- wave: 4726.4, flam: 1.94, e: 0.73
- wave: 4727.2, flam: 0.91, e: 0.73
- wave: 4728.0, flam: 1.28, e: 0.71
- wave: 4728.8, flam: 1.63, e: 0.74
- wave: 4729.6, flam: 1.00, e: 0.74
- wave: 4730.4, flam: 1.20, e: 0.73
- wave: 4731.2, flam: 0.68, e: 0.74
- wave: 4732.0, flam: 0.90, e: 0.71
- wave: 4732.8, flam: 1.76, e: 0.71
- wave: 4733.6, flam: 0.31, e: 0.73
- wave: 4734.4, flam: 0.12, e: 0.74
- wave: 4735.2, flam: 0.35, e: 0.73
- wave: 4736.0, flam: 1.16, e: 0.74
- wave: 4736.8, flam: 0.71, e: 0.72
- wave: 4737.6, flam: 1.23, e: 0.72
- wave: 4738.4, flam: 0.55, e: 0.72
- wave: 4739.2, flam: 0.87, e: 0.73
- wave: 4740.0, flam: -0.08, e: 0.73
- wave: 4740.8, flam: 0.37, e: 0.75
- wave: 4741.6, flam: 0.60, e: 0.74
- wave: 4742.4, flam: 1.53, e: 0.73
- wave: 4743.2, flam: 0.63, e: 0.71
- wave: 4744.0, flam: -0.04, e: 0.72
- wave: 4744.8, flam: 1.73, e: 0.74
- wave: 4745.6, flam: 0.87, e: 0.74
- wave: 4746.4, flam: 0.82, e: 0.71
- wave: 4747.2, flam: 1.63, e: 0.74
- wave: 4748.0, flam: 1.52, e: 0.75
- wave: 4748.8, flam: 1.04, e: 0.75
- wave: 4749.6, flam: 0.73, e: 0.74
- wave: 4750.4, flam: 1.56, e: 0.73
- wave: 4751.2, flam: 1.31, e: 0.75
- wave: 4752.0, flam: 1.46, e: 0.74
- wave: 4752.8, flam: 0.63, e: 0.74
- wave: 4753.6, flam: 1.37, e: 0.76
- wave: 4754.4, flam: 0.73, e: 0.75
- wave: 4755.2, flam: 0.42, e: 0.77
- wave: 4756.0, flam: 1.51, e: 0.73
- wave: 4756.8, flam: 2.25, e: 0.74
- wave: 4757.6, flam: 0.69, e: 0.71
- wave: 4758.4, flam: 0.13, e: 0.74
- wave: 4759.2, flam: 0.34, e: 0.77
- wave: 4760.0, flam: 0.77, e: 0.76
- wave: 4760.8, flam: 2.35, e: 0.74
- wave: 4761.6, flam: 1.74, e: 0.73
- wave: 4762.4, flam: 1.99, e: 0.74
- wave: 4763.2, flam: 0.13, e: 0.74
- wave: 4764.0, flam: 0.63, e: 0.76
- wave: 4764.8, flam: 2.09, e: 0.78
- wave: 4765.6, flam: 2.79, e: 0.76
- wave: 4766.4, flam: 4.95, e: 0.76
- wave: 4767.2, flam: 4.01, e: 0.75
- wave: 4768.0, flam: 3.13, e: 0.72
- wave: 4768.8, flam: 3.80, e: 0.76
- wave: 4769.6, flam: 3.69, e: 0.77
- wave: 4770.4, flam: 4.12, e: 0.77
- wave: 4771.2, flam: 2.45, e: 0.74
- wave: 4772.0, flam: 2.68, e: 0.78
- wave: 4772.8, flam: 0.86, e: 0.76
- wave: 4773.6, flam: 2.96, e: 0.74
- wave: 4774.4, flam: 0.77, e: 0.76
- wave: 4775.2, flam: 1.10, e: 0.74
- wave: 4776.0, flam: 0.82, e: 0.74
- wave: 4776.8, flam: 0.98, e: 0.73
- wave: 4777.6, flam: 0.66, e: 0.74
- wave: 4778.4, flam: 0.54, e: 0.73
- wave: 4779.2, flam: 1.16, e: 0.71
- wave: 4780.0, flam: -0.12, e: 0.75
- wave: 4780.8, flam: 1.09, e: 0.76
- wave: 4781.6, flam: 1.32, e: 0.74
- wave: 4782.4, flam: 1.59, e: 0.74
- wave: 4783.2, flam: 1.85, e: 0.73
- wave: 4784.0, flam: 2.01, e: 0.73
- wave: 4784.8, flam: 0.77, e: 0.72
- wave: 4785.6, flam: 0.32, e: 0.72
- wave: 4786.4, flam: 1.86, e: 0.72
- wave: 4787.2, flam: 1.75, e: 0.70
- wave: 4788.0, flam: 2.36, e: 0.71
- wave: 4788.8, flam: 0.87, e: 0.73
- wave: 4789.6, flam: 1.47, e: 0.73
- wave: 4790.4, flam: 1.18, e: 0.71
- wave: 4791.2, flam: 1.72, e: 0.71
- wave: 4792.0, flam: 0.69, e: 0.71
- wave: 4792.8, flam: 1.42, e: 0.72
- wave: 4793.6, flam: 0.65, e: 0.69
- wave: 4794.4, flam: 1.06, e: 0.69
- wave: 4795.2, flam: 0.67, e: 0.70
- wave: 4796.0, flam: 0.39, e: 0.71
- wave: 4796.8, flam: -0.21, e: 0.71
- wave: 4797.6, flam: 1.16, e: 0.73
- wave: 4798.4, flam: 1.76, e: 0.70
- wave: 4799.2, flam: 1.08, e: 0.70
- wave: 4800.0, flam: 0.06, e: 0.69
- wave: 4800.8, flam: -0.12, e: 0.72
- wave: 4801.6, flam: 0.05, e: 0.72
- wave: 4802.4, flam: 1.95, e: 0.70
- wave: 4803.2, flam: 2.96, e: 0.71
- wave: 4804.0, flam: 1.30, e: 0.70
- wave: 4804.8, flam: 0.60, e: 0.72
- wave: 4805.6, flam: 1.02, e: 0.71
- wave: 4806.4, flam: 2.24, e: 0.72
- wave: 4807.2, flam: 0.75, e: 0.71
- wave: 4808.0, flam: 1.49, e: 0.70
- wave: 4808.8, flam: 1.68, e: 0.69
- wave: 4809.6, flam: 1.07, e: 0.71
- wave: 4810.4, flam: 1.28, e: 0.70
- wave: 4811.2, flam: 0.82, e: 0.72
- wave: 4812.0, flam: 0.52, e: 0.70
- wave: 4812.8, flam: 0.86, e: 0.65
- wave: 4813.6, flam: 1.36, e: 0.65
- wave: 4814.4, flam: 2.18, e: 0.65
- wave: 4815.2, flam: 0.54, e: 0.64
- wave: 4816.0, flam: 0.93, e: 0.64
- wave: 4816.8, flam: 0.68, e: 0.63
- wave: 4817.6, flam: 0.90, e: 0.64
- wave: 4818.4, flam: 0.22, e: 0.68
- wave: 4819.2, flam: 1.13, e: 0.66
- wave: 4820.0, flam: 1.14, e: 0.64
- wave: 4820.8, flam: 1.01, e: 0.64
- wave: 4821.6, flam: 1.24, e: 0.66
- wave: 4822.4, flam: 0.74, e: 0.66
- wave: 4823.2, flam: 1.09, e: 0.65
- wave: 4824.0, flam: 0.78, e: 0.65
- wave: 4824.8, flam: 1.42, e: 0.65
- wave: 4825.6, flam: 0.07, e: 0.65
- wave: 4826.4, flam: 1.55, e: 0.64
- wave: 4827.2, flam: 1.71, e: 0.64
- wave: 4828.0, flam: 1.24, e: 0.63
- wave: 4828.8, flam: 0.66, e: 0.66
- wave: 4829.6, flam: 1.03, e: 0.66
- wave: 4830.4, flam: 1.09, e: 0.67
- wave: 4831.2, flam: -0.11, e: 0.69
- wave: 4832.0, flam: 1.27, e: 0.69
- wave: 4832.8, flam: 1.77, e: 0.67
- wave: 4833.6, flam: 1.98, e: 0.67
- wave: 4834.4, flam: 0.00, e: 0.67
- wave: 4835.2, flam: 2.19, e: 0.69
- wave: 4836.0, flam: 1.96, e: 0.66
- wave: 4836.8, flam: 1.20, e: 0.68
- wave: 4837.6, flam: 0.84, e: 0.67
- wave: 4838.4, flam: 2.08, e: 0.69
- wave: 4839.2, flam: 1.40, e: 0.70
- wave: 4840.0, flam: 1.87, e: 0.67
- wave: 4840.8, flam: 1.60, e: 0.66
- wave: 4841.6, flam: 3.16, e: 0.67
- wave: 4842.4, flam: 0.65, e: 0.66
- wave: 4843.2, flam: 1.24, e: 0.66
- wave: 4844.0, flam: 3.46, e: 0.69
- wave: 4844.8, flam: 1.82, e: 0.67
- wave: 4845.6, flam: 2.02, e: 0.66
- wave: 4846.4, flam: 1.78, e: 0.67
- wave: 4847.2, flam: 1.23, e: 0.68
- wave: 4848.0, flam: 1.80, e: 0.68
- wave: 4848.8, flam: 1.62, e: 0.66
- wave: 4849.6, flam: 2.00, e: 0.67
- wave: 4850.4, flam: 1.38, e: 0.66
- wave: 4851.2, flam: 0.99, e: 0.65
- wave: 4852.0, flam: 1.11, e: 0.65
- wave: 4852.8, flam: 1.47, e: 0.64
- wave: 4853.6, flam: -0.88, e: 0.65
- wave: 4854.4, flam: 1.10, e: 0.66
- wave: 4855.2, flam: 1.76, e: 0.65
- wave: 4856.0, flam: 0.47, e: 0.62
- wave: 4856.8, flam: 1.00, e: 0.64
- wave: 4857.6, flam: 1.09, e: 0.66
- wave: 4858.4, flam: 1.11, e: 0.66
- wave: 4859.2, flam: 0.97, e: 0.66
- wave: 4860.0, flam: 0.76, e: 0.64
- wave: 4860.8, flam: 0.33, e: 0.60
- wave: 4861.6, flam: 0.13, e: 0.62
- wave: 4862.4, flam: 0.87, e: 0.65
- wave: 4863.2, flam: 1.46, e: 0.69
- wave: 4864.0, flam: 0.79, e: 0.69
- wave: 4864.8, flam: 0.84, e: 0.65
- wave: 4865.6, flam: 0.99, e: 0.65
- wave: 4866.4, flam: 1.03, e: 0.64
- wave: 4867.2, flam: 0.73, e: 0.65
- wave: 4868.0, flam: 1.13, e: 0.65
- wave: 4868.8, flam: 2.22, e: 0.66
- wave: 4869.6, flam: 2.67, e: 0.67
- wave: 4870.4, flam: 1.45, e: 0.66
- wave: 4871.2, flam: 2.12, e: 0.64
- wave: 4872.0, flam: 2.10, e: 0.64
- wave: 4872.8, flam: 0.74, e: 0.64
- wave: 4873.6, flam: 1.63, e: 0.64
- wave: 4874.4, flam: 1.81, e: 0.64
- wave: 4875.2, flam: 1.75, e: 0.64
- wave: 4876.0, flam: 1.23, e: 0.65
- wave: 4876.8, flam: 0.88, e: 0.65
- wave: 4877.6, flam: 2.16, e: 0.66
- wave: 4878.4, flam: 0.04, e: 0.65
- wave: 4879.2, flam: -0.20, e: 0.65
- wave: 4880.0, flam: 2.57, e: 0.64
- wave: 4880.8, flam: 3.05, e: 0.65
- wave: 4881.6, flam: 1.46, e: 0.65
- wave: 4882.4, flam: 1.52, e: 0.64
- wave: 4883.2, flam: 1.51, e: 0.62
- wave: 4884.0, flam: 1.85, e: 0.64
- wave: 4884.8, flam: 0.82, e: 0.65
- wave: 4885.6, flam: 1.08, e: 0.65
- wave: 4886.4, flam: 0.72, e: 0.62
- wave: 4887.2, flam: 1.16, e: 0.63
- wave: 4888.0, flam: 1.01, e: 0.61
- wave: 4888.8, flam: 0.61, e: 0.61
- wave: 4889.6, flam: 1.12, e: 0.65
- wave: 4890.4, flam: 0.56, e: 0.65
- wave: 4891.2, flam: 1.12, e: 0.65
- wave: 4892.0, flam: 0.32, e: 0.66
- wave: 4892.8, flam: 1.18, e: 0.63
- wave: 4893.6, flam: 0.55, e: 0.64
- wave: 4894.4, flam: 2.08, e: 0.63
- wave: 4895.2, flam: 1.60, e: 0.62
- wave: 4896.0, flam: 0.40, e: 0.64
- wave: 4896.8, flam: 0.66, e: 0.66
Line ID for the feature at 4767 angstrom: [O II]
